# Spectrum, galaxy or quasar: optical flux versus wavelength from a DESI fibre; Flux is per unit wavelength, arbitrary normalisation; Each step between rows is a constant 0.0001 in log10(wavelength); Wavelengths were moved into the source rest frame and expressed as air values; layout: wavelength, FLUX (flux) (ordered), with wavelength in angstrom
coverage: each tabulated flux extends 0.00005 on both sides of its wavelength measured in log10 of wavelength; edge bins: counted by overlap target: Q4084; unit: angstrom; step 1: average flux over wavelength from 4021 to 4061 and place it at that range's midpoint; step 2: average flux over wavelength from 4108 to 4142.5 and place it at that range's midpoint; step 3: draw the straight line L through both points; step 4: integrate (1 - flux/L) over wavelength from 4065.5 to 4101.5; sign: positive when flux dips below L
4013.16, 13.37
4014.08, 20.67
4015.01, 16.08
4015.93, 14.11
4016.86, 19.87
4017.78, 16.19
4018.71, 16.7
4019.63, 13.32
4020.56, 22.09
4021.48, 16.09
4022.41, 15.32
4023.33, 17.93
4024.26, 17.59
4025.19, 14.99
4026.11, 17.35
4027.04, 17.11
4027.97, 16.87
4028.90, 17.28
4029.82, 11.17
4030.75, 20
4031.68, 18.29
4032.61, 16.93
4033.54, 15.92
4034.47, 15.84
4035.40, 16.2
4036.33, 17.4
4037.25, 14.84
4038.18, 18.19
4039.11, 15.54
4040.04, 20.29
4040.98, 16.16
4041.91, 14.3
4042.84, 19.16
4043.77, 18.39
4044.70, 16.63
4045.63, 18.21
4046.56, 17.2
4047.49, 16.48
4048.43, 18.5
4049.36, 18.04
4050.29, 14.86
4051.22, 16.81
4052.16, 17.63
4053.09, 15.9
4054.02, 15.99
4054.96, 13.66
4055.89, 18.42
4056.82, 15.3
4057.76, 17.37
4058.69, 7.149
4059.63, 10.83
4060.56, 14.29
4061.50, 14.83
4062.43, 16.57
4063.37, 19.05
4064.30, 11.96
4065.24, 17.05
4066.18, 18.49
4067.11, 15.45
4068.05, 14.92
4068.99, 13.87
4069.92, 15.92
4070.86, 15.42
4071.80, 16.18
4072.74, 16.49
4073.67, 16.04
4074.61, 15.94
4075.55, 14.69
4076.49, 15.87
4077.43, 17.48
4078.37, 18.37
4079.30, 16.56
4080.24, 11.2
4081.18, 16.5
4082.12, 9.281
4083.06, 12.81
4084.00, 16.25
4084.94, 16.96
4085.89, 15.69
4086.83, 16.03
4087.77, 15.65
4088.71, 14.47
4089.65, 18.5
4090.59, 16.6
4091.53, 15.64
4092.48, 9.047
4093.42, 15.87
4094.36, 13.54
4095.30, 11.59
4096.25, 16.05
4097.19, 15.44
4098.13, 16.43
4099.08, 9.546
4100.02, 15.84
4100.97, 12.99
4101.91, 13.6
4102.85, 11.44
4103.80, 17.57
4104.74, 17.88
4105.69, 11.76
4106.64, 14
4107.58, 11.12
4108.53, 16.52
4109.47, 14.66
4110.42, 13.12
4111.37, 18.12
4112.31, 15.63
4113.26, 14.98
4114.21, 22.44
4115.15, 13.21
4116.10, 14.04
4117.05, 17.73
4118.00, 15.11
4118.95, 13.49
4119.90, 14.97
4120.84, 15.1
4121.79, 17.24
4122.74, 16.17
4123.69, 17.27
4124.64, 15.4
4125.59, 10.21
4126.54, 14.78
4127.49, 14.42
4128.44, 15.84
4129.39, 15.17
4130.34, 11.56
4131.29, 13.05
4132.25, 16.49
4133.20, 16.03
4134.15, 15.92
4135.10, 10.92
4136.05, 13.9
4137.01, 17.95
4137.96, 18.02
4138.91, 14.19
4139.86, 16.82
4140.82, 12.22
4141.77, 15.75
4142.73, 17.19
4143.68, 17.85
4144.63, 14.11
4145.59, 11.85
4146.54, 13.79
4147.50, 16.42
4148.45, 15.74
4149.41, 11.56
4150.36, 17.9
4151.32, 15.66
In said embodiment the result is 1.6 angstrom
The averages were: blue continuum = 16.3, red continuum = 15.2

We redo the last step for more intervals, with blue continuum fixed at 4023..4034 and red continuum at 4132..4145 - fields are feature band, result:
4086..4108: 2.2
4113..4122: 0.0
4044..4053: -0.3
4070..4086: 0.8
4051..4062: 1.1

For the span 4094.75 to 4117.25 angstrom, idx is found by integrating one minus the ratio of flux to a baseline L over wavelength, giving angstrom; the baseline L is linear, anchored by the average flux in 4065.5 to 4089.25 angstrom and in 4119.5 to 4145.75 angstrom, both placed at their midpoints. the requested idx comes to 0.7 angstrom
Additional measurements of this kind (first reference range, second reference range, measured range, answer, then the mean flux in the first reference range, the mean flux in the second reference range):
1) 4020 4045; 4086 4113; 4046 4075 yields 0.49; 16.9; 14.6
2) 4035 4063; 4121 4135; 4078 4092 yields 0.21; 16.2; 14.9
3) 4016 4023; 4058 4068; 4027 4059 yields -1.74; 16.9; 14.6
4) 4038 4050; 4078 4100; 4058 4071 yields 1.15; 17.4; 14.7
